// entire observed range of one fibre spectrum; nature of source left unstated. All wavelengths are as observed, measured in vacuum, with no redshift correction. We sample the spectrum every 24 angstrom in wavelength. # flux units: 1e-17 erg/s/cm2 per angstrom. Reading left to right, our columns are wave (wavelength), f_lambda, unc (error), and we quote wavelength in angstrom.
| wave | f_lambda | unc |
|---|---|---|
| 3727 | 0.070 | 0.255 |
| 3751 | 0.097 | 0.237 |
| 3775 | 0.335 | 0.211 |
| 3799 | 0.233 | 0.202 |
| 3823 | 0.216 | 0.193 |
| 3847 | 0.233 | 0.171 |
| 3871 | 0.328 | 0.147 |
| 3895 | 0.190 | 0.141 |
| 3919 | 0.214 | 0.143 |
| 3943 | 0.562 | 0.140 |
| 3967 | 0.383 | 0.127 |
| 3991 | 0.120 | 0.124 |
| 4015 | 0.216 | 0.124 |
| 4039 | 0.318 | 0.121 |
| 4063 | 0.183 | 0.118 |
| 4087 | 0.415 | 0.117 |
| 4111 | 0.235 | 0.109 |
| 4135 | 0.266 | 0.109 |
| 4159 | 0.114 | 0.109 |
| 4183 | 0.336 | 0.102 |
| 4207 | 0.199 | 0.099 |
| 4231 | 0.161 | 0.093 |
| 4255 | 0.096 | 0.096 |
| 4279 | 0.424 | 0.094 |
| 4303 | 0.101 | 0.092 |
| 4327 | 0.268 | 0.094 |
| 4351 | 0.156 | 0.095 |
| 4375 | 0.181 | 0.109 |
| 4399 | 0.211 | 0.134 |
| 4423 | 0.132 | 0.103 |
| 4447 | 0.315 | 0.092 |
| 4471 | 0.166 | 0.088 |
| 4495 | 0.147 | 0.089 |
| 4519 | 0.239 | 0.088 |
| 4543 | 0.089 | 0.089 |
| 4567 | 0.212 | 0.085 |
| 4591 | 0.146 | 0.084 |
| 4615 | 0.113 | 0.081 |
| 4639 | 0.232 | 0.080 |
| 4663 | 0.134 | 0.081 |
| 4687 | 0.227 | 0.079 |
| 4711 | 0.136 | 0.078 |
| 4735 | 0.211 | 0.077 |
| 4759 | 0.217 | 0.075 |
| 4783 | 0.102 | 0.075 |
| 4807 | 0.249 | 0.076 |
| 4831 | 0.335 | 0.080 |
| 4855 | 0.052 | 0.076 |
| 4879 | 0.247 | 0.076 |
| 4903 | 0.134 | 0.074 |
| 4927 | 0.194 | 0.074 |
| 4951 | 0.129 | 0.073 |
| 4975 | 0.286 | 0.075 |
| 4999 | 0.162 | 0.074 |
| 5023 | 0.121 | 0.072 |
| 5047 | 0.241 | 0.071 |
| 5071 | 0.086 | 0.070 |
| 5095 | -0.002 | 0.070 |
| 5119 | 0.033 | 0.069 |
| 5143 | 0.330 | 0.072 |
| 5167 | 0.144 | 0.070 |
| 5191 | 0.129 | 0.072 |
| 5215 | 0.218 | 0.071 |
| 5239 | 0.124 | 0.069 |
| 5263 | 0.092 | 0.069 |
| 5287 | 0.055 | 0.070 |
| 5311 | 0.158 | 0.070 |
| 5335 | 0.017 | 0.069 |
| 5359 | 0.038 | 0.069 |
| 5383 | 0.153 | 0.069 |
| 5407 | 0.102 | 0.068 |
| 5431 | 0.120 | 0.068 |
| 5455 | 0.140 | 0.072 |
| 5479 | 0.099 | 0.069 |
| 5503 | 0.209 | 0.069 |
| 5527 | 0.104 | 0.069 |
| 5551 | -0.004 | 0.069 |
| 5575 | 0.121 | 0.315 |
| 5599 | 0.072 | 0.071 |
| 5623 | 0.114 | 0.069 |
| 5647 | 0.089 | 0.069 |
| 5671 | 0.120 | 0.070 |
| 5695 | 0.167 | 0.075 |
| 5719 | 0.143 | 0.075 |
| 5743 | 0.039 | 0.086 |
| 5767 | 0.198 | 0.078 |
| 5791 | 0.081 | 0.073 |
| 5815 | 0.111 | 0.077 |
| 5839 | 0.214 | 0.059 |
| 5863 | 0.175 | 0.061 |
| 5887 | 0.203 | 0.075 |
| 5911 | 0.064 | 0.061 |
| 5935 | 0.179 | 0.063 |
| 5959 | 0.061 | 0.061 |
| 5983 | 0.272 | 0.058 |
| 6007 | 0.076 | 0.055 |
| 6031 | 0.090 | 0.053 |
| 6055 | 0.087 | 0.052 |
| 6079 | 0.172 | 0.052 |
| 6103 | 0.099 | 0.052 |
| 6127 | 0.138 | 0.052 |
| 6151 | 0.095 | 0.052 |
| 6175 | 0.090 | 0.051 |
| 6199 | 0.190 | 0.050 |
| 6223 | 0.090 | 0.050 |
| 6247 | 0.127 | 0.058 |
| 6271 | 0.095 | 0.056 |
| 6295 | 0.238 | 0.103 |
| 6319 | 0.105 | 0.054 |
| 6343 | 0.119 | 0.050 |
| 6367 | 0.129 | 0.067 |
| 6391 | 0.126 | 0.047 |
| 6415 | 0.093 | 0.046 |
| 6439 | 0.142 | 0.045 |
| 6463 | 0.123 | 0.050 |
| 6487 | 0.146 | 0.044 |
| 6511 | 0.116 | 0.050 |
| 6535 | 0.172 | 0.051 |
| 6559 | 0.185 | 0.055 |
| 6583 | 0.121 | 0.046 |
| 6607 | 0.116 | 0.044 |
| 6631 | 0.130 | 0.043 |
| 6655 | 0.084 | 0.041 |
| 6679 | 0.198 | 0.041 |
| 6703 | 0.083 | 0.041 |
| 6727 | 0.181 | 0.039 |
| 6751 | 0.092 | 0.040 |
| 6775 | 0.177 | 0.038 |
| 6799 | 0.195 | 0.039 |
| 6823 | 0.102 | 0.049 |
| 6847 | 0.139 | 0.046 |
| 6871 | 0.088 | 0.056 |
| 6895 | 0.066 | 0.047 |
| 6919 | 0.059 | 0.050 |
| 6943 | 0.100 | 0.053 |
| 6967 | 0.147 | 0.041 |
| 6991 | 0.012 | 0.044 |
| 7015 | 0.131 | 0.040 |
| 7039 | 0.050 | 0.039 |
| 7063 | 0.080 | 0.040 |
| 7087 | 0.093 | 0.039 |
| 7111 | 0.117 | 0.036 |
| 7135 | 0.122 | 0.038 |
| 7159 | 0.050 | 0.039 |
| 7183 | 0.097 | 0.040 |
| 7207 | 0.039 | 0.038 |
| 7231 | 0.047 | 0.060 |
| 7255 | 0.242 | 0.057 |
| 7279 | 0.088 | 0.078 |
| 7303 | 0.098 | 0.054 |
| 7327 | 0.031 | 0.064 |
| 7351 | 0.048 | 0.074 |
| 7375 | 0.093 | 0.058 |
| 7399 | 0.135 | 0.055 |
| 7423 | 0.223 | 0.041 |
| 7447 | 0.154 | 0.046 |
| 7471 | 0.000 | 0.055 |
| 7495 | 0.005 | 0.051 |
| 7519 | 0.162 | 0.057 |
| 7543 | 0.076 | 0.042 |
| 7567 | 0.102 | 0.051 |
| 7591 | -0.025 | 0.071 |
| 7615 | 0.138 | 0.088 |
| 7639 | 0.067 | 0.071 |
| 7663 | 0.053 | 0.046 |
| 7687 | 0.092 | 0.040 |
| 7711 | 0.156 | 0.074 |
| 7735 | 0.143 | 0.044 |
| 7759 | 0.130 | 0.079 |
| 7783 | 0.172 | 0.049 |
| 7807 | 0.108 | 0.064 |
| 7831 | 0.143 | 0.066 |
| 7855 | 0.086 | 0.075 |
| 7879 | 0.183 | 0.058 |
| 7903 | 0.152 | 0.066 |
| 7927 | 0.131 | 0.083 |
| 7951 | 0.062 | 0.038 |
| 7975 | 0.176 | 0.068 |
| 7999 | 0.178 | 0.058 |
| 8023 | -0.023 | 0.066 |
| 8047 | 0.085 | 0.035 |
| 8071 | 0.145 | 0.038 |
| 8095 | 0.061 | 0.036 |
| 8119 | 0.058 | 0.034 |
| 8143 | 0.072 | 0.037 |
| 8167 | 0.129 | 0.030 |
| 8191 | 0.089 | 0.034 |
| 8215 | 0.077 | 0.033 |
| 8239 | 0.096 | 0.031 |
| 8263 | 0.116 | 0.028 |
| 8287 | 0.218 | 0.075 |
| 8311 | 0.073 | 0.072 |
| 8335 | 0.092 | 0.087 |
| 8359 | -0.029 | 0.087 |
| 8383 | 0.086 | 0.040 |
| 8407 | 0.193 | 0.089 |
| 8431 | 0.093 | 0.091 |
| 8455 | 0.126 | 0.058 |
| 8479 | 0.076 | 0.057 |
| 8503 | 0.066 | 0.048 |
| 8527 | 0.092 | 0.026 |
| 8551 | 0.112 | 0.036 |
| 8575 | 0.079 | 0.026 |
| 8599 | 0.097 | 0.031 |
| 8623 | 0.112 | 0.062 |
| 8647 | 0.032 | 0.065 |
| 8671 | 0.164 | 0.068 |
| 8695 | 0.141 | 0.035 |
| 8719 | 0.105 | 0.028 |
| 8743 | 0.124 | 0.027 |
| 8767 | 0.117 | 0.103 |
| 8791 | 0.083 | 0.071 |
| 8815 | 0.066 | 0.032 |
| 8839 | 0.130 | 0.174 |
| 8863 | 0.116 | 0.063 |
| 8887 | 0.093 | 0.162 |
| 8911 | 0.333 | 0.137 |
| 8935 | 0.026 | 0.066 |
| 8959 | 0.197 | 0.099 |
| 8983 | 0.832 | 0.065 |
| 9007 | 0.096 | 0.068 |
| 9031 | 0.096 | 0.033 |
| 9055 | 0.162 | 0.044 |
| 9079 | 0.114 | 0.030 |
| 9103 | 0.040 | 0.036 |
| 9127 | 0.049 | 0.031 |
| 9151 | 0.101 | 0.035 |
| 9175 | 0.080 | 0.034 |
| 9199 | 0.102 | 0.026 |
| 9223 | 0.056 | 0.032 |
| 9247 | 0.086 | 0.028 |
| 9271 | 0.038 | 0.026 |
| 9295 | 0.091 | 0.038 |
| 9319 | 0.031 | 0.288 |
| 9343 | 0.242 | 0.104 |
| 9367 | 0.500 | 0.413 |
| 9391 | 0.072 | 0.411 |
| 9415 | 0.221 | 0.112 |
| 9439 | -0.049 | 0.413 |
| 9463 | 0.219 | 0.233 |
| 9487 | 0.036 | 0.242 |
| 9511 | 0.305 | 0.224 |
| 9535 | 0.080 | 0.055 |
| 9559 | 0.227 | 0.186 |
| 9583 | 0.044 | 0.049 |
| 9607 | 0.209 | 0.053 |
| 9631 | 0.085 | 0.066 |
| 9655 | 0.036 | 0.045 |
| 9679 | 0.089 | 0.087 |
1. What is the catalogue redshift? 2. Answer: 1.409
